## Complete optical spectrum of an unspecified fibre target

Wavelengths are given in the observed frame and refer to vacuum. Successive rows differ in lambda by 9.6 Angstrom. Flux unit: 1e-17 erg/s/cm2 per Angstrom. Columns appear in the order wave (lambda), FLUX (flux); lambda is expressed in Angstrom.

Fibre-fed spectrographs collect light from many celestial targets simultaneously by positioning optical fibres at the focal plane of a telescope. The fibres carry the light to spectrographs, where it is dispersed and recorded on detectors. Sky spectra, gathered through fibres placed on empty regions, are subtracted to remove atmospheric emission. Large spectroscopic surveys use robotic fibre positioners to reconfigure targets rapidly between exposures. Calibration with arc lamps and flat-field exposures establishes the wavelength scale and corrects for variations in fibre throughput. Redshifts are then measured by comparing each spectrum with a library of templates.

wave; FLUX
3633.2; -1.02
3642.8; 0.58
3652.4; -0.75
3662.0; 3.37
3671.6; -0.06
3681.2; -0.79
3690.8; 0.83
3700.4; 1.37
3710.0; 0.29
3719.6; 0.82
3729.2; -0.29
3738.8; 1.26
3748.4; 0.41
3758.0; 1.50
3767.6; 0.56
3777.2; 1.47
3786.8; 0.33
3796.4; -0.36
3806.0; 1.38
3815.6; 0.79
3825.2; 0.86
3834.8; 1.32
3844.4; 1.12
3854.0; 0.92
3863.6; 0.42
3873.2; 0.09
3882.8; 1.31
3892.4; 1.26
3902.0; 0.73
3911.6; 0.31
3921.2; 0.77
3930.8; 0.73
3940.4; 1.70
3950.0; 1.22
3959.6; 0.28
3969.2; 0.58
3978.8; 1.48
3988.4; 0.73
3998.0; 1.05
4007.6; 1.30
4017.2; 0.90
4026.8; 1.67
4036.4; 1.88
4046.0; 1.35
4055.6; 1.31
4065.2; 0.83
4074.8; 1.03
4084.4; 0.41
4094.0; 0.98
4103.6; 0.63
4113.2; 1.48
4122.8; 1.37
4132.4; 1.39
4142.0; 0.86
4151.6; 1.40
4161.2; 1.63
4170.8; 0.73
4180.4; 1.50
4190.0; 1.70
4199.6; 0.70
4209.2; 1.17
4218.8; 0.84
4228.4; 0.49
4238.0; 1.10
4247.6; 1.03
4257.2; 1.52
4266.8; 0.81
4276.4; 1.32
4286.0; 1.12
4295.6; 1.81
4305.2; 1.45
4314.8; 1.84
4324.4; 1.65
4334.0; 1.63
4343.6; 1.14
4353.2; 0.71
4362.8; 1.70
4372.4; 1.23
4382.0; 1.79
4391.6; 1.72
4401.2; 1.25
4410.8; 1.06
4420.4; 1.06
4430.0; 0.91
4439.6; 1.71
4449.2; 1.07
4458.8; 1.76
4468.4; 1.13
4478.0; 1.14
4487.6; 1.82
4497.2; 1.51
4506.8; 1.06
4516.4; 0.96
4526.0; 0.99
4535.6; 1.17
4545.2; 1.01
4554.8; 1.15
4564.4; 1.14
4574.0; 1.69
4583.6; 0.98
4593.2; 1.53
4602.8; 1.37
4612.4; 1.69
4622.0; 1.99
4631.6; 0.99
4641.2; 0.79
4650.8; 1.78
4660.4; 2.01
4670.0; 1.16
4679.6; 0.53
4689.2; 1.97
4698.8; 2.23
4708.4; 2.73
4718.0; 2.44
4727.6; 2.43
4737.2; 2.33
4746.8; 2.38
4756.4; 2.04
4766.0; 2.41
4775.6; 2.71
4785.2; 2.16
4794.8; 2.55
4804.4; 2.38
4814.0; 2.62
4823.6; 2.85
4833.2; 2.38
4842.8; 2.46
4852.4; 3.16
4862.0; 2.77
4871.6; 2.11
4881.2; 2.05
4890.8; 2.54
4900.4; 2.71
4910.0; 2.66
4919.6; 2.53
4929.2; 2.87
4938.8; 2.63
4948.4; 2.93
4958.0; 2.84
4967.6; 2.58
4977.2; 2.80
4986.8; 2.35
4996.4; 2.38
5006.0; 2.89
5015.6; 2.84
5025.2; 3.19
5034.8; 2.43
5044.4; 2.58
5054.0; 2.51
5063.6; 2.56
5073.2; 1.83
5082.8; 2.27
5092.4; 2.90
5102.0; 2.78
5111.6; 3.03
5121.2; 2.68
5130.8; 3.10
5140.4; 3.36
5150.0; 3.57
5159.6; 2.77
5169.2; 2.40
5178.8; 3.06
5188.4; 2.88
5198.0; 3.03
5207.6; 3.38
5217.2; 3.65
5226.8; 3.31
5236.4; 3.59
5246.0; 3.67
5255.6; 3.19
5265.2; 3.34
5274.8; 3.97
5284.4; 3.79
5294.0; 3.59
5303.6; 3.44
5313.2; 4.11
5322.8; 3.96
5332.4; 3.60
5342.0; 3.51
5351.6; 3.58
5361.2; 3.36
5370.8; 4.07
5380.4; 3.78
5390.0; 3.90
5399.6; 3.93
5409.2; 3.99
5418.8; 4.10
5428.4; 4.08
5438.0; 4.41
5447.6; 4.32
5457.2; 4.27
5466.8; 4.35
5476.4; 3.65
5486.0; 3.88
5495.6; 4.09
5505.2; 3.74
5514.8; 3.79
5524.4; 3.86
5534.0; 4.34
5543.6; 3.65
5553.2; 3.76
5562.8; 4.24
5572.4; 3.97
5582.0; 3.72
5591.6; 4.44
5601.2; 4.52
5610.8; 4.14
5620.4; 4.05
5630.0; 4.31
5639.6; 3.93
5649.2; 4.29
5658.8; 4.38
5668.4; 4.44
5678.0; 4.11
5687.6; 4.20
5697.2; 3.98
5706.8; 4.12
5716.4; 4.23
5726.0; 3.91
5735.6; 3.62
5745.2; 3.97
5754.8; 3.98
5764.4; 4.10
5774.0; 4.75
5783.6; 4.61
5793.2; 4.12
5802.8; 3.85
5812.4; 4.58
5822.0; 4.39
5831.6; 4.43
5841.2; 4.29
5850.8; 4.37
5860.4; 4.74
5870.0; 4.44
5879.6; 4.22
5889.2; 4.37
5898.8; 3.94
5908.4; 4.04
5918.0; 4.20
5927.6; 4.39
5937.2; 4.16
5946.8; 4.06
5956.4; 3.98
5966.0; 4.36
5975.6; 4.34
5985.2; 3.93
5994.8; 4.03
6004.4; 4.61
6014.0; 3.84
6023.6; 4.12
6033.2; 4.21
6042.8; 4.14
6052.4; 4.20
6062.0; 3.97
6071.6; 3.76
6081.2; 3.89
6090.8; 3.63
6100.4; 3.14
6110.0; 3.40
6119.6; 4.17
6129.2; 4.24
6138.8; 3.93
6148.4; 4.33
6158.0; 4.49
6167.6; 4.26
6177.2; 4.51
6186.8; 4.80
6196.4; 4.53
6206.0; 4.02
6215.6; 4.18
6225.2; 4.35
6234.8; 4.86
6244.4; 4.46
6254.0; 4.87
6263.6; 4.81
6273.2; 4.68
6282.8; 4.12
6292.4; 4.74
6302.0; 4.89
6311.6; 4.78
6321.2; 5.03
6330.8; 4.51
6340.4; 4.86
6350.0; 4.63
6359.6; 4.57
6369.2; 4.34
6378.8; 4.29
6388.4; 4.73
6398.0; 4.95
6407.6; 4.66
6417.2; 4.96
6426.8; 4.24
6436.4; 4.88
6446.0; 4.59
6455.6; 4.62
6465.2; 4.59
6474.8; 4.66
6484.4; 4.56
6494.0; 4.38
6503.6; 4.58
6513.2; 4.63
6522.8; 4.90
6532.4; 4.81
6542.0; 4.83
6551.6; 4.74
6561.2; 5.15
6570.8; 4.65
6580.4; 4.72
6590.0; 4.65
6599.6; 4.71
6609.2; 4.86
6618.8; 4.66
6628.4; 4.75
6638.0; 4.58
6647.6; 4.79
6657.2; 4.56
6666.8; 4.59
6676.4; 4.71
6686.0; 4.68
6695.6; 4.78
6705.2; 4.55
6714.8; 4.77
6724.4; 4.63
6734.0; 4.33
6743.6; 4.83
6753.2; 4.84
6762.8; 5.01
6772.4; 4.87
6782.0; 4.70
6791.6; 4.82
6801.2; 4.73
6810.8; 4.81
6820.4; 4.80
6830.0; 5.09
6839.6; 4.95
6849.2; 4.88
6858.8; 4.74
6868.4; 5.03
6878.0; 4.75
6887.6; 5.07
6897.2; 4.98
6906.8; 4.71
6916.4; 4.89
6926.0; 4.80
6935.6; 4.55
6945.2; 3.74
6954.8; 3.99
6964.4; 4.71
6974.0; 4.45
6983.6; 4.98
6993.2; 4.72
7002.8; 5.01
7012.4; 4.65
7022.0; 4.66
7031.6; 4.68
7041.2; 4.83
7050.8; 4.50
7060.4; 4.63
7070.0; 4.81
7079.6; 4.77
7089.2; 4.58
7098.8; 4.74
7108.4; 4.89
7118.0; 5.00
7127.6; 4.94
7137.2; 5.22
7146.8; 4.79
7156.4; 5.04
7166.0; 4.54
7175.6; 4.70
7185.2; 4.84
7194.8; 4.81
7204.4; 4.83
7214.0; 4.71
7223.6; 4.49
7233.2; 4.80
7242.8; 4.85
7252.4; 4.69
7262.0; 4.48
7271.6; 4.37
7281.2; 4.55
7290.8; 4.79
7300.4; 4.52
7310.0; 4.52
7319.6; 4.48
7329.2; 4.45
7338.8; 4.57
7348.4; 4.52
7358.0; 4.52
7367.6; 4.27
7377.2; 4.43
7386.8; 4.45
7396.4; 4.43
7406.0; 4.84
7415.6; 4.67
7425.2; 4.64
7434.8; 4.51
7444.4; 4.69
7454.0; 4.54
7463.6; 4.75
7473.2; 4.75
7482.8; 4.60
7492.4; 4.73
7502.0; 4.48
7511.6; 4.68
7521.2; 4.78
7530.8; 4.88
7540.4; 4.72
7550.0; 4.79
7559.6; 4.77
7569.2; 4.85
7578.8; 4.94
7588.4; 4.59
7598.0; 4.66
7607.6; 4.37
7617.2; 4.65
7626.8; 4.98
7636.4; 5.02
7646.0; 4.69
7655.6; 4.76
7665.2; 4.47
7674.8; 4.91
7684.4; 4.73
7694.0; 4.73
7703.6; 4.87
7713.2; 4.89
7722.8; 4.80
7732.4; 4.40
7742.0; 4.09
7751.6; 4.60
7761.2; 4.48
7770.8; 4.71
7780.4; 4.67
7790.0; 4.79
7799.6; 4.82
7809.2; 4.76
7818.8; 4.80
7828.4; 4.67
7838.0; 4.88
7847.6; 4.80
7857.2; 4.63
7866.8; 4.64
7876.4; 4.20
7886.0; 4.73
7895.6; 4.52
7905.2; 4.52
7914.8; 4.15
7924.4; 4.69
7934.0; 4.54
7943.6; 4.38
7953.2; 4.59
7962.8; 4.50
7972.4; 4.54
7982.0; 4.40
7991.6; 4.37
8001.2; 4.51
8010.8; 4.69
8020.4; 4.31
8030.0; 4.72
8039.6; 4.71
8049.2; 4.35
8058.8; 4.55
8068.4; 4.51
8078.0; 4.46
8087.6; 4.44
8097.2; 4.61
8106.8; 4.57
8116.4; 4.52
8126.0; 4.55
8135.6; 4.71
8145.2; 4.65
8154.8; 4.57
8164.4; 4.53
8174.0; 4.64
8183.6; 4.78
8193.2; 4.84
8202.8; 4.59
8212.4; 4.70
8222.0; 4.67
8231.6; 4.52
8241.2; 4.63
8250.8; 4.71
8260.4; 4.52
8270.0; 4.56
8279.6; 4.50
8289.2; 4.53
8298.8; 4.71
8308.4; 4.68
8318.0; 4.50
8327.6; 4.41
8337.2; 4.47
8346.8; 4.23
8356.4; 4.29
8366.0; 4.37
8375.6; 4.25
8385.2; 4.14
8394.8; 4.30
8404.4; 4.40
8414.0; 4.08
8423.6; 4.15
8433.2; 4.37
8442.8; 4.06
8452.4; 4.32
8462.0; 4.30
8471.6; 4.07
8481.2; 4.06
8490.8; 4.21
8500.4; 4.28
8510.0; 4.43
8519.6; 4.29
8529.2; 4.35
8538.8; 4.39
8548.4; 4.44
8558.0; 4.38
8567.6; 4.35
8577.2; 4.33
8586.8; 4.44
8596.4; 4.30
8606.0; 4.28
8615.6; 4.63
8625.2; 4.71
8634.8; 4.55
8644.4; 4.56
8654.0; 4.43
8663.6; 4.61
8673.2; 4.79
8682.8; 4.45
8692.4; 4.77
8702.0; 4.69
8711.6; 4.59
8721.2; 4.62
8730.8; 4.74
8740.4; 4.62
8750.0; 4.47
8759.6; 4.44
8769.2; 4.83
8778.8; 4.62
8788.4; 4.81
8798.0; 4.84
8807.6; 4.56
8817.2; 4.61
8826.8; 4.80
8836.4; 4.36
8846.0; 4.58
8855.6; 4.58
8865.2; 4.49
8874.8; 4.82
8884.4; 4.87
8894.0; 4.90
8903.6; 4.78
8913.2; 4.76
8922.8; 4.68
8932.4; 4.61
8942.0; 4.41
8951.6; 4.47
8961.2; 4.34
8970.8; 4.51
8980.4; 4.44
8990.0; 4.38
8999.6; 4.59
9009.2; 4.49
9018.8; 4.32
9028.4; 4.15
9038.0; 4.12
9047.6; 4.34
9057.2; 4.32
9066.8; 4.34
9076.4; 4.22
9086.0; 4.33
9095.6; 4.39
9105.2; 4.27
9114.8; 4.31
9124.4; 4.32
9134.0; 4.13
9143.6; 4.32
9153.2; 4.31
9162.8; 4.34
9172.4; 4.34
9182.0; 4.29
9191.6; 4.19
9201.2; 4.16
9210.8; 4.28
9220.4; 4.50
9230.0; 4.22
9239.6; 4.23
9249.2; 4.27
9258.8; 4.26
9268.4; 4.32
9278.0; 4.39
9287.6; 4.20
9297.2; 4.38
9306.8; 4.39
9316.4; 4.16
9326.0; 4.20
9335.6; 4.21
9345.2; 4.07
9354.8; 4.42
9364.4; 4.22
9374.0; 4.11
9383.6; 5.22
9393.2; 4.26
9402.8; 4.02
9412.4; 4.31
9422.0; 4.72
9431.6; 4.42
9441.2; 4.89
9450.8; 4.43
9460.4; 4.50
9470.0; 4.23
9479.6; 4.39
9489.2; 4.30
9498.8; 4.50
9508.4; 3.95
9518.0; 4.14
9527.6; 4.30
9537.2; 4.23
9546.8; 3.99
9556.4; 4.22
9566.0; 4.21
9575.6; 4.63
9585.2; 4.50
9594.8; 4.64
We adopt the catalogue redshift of 0.18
